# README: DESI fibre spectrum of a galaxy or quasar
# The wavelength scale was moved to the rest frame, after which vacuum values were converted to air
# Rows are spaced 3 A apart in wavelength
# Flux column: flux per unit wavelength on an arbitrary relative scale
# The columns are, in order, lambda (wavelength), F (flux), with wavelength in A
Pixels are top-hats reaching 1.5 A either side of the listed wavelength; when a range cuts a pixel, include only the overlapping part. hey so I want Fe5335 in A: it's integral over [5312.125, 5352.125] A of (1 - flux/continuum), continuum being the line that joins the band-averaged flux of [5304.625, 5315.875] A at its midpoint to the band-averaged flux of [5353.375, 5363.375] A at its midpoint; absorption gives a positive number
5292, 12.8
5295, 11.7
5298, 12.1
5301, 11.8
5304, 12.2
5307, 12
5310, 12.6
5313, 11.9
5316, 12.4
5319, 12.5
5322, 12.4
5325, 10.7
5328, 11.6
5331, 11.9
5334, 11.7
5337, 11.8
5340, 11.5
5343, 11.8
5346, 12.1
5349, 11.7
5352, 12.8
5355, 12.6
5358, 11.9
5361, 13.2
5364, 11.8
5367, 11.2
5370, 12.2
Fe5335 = 1.5 A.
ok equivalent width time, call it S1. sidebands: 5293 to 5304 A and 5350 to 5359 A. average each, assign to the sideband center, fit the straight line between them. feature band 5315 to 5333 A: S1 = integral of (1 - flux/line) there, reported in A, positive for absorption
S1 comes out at 0.4 A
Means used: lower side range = 12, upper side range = 12.4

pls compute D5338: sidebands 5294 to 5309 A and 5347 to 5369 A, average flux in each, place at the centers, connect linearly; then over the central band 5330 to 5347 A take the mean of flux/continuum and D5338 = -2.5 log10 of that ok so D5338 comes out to 0.03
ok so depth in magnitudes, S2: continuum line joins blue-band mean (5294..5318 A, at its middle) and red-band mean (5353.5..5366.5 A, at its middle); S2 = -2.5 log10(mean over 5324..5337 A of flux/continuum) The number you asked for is 0.059 mag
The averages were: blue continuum 12.1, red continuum 12.3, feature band 11.5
